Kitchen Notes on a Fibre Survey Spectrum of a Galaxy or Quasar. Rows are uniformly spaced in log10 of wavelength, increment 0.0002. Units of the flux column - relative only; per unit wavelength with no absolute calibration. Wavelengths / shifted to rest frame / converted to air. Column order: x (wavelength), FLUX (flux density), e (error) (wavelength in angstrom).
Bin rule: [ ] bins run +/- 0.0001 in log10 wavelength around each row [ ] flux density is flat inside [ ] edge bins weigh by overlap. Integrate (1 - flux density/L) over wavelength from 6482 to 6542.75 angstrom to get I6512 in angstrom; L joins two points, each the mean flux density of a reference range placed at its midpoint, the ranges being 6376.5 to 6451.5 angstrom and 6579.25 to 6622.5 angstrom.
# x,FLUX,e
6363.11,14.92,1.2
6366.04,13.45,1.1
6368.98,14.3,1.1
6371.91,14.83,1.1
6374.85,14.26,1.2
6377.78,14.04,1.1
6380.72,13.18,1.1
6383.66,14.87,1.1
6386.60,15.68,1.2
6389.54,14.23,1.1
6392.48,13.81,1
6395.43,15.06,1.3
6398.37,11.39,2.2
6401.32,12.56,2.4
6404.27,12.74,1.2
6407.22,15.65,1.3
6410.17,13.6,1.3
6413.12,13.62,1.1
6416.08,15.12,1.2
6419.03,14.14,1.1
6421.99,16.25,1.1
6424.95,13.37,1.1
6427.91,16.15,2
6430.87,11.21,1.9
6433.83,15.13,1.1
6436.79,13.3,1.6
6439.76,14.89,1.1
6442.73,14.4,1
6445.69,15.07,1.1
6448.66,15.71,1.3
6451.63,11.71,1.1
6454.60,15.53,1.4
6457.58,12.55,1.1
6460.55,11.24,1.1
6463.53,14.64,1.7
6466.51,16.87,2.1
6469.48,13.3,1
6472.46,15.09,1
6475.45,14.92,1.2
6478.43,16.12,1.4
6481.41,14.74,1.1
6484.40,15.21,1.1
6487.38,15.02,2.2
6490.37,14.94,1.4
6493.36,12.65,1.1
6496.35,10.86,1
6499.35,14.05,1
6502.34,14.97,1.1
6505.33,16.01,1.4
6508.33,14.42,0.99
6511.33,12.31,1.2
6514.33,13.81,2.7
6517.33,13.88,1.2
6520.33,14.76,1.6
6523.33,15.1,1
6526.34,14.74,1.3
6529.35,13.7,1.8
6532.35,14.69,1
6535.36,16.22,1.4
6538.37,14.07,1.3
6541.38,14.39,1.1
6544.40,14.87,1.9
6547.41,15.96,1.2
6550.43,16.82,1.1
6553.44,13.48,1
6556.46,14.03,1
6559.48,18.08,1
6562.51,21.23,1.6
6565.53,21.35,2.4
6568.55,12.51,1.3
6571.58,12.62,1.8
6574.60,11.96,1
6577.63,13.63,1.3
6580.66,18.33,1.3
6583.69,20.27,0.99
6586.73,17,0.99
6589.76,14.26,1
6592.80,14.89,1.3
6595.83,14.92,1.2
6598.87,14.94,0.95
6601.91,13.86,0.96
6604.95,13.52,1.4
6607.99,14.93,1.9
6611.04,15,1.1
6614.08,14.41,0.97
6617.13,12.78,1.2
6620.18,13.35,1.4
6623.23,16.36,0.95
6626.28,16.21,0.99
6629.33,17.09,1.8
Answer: 1.7 angstrom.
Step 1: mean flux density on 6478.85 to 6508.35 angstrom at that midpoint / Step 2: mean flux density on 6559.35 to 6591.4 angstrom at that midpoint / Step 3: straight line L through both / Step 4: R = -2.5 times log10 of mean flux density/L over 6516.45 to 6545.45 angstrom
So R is 0.05 mag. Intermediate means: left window 14.3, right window 16.4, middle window 14.7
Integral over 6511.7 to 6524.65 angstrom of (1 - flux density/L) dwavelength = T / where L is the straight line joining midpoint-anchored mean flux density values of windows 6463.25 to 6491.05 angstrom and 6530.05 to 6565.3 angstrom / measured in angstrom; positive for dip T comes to 1.17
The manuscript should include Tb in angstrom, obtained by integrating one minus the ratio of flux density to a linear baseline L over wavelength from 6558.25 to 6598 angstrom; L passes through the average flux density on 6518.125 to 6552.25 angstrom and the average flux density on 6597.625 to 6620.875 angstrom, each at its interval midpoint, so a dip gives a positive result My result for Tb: -4.7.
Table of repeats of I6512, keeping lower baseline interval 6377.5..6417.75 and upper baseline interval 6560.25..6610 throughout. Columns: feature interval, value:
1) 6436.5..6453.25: 0.2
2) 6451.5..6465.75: 1.0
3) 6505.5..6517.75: 0.9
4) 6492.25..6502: 1.4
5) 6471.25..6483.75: -0.4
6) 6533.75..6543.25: 0.2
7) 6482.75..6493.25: 0.0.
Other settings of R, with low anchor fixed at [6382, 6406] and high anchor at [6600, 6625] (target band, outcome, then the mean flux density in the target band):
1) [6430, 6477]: -0.02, 14.1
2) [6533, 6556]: -0.07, 15.1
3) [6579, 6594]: -0.19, 17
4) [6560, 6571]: -0.25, 17.8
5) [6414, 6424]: -0.08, 15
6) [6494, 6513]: 0.03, 13.7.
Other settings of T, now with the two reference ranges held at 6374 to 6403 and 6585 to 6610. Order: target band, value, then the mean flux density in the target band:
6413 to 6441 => -0.6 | 14.3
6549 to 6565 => -2.6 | 17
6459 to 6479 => -0.4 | 14.5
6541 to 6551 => -0.6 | 15.5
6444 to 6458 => -0.1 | 14.2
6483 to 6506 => 0.4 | 14.1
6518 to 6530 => -0.1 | 14.6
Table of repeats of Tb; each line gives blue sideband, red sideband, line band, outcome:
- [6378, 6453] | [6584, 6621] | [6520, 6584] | -4.3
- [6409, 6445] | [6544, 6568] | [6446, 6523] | 6.0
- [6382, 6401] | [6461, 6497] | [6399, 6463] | 1.3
